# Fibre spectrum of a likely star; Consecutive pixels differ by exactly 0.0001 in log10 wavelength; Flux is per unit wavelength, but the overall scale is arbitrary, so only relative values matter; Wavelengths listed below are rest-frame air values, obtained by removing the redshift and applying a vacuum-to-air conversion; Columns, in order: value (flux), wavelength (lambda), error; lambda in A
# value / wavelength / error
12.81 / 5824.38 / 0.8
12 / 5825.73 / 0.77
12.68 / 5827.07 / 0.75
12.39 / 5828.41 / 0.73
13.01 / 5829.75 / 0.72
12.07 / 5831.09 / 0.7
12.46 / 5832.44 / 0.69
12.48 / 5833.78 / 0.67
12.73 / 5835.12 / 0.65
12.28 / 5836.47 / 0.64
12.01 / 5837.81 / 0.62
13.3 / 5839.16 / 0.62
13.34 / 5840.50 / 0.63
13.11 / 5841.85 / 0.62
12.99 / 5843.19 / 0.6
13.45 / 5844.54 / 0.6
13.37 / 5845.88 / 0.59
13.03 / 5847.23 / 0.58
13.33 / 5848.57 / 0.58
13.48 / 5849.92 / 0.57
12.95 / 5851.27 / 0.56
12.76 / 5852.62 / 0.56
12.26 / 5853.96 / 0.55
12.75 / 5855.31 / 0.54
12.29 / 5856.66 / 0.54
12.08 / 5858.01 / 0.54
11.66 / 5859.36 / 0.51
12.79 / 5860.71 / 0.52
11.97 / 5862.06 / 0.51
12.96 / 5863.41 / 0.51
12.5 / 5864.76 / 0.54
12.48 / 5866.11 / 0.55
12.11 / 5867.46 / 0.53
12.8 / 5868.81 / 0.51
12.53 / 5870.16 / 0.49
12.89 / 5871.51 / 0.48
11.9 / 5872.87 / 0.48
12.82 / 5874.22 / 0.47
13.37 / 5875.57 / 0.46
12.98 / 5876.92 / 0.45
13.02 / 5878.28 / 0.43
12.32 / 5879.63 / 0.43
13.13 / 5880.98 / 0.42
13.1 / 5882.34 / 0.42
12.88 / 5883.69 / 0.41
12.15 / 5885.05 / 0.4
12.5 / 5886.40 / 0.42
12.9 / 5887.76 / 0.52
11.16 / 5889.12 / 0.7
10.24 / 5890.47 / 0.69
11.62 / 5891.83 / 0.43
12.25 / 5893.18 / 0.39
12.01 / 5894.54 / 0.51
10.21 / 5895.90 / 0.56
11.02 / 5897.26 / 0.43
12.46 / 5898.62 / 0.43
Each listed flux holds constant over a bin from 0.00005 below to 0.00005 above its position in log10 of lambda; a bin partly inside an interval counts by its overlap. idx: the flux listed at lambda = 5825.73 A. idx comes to 12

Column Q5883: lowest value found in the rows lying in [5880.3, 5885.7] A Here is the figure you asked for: 12.15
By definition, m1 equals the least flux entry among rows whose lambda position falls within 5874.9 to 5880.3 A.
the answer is 12.32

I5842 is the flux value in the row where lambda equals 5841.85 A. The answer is 13.11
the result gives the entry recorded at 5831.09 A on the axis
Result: 12.07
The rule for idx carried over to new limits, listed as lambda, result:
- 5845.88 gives 13.37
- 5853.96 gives 12.26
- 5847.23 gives 13.03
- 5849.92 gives 13.48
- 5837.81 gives 12.01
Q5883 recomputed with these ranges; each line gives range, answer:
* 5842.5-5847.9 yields 12.99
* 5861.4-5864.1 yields 11.97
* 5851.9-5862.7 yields 11.66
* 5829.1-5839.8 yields 12.01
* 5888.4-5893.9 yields 10.24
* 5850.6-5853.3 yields 12.76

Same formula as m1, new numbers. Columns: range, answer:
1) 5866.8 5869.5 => 12.11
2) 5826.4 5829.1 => 12.39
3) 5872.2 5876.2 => 11.9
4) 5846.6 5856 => 12.26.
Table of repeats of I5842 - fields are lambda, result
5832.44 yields 12.46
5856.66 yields 12.29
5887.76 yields 12.9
